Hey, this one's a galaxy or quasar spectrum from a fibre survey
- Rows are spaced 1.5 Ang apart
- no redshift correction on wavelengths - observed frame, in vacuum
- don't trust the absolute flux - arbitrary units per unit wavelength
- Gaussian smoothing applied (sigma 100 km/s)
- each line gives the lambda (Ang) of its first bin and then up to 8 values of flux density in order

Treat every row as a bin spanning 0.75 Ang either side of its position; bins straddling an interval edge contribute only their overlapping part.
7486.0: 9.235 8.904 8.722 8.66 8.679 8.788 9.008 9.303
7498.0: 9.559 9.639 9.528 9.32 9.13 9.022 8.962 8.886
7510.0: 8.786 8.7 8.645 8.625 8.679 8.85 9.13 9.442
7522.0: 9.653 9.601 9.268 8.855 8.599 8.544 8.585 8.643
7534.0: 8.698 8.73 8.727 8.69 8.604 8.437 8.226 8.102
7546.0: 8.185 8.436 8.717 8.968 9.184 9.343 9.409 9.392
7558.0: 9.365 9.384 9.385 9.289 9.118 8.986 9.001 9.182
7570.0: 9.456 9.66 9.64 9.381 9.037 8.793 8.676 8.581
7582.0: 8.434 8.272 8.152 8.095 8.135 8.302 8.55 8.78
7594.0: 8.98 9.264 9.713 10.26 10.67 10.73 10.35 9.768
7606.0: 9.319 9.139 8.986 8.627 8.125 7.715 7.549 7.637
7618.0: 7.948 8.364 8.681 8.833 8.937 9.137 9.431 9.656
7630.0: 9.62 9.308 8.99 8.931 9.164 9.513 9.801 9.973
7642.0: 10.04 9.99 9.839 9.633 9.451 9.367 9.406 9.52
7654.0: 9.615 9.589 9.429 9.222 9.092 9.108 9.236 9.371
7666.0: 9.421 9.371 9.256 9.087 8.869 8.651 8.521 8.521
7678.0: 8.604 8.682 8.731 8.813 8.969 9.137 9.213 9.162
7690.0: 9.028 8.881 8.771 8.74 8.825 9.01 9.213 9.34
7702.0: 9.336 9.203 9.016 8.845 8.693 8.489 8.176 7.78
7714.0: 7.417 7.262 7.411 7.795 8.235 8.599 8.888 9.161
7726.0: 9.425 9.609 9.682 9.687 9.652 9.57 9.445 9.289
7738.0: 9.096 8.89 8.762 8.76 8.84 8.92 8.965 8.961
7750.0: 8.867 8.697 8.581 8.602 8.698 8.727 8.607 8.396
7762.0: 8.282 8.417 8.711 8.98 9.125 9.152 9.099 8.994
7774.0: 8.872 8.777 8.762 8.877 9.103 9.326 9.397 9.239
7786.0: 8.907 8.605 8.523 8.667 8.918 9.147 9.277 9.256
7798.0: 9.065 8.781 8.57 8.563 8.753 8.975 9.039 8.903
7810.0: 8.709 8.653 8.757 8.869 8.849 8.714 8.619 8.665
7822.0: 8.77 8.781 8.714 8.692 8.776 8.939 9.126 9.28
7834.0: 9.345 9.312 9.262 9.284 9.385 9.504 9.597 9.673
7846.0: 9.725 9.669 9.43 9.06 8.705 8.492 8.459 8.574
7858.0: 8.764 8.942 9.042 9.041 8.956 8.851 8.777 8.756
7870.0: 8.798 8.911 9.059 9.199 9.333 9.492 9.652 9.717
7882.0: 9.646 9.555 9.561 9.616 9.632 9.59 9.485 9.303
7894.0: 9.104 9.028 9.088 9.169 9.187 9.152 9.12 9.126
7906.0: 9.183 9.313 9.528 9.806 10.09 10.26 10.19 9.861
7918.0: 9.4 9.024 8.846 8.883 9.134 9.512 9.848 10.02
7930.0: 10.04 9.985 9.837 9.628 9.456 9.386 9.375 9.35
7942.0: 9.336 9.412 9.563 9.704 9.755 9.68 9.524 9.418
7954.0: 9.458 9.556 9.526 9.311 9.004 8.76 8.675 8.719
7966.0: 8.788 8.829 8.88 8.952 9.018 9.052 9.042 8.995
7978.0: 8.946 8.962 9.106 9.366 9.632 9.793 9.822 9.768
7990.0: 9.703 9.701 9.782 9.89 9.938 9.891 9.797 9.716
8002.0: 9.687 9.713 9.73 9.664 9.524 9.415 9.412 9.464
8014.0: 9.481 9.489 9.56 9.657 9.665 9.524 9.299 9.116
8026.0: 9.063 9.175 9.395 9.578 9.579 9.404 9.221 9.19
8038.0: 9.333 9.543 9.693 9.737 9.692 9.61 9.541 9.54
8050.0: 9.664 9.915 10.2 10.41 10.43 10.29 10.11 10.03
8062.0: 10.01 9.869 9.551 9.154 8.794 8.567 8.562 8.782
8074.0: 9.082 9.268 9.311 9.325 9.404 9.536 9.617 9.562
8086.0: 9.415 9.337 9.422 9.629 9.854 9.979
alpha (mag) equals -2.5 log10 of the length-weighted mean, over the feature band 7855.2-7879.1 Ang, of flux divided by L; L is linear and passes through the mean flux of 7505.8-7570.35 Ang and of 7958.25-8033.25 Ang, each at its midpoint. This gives 0.03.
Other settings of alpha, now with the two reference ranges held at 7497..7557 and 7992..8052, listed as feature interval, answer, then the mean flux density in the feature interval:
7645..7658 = -0.05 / 9.52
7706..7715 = 0.12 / 8.19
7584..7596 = 0.06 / 8.51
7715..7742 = 0.03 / 8.93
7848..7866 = 0.06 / 8.87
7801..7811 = 0.06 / 8.8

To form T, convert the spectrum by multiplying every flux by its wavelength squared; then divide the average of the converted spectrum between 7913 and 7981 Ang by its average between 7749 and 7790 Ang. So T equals 1.11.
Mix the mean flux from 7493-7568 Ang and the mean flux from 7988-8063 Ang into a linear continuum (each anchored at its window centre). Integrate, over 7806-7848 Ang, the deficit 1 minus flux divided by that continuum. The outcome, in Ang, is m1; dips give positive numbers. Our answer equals 1.5 Ang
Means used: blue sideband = 8.96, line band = 9.05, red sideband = 9.66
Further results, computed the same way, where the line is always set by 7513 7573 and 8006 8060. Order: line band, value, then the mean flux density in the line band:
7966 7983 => 0.9 Ang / 9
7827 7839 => 0.2 Ang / 9.15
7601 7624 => 0.7 Ang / 8.77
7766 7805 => 1.4 Ang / 8.95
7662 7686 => 0.5 Ang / 8.95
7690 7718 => 1.8 Ang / 8.58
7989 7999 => -0.3 Ang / 9.81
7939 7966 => 0.5 Ang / 9.32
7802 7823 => 1.2 Ang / 8.78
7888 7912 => 0.3 Ang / 9.32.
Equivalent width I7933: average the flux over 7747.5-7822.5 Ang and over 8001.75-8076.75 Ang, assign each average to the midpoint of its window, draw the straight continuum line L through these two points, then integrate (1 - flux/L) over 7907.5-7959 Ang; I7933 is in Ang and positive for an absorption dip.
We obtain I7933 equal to -1.9 Ang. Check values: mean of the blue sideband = 8.84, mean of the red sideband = 9.53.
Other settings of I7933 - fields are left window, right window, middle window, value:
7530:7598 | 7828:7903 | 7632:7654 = -1.45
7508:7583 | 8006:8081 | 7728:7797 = 1.66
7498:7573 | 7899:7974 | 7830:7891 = 0.60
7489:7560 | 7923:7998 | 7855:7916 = 0.31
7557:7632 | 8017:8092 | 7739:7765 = 1.35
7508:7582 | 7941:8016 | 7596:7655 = -1.64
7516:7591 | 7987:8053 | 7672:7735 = 2.06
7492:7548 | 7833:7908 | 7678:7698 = 0.29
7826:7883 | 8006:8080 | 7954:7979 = 0.91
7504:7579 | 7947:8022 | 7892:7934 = -0.57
